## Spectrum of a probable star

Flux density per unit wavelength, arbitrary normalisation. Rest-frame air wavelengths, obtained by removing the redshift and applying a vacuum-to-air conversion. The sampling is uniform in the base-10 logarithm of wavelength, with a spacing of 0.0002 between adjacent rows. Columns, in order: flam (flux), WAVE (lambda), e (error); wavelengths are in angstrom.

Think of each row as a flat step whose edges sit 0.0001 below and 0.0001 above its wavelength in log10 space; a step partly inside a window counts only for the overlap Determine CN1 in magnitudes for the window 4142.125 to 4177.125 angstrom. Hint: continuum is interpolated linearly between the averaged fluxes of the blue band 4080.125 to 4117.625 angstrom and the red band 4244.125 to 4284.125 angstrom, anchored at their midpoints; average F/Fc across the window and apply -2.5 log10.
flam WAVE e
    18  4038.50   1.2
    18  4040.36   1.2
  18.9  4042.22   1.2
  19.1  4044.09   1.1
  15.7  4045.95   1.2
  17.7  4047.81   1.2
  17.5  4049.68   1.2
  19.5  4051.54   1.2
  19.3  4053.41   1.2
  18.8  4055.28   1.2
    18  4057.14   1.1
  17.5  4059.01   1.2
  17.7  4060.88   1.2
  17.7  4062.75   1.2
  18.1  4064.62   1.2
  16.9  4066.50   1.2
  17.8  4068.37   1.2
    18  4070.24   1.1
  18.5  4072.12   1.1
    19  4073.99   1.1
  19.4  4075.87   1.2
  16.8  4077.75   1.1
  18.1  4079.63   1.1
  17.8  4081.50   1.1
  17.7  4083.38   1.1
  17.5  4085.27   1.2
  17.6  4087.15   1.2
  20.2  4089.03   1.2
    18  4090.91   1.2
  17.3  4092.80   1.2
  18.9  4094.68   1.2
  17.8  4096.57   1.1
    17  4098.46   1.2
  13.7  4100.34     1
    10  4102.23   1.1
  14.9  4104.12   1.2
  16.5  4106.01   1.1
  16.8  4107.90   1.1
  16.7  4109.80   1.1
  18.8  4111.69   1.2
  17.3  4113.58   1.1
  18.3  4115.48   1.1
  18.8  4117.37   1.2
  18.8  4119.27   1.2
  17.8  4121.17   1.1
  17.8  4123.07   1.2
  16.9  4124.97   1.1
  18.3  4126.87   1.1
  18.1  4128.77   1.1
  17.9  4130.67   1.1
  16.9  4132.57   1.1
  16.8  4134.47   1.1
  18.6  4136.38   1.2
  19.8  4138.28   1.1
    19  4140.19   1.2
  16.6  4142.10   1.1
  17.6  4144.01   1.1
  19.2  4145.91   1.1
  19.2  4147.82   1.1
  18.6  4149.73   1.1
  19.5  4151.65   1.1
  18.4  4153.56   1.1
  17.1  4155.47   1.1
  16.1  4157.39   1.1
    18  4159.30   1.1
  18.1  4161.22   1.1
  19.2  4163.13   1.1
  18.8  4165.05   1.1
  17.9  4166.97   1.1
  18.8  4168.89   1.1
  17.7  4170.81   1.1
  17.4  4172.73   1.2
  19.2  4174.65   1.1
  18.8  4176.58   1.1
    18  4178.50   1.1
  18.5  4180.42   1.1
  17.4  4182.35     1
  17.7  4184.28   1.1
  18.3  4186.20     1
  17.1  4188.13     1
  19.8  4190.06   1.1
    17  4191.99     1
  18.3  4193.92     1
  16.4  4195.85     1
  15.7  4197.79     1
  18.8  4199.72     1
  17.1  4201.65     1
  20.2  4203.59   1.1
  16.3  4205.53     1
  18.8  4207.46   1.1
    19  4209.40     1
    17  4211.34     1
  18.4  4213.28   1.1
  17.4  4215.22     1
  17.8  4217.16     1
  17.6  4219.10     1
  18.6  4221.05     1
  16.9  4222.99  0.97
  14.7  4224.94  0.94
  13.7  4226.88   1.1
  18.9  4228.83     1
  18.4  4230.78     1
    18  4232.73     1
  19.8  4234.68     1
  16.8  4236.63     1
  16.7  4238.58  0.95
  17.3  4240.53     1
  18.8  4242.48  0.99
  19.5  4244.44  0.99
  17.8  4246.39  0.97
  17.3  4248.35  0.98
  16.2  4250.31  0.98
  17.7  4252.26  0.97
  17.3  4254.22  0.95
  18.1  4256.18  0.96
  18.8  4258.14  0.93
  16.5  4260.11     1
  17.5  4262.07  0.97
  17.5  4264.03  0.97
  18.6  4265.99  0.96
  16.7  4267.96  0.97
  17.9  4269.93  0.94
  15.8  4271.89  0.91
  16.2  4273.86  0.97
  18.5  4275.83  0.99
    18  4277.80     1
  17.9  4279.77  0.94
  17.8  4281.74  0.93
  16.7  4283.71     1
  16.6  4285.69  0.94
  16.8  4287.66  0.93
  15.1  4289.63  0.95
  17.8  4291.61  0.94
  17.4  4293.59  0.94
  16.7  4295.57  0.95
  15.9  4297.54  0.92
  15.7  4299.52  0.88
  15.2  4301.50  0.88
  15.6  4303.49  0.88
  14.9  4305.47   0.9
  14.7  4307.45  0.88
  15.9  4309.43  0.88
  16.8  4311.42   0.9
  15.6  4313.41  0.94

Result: -0.06 mag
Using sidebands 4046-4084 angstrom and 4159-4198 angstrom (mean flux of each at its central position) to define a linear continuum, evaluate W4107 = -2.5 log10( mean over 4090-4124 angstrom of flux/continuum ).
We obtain 0.07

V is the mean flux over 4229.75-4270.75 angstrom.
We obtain 17.8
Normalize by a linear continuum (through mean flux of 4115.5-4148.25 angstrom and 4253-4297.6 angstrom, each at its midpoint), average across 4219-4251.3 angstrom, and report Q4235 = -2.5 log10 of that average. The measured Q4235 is 0.001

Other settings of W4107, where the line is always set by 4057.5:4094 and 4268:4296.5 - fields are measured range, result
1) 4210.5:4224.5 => -0.01 mag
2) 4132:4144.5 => -0.01 mag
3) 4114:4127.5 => -0.02 mag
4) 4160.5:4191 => -0.05 mag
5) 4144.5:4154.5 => -0.07 mag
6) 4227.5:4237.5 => -0.06 mag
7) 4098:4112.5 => 0.16 mag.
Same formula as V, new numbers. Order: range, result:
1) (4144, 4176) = 18.3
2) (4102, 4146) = 17.5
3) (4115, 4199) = 18.1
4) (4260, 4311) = 16.7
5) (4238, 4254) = 17.7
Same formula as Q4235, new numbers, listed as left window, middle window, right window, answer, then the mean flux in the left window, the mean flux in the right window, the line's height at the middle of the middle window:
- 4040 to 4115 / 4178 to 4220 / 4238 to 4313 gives -0.04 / 17.6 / 17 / 17.2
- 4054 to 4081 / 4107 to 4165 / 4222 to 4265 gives -0.01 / 18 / 17.5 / 17.8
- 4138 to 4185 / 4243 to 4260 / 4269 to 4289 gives -0.02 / 18.2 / 17.2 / 17.4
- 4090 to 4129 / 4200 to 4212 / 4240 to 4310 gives -0.07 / 17.1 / 17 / 17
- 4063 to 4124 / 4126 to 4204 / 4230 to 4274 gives -0.03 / 17.5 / 17.6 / 17.5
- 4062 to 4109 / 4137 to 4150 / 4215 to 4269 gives -0.07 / 17.3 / 17.5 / 17.4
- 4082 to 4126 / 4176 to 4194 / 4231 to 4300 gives -0.05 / 17.2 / 17.4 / 17.3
